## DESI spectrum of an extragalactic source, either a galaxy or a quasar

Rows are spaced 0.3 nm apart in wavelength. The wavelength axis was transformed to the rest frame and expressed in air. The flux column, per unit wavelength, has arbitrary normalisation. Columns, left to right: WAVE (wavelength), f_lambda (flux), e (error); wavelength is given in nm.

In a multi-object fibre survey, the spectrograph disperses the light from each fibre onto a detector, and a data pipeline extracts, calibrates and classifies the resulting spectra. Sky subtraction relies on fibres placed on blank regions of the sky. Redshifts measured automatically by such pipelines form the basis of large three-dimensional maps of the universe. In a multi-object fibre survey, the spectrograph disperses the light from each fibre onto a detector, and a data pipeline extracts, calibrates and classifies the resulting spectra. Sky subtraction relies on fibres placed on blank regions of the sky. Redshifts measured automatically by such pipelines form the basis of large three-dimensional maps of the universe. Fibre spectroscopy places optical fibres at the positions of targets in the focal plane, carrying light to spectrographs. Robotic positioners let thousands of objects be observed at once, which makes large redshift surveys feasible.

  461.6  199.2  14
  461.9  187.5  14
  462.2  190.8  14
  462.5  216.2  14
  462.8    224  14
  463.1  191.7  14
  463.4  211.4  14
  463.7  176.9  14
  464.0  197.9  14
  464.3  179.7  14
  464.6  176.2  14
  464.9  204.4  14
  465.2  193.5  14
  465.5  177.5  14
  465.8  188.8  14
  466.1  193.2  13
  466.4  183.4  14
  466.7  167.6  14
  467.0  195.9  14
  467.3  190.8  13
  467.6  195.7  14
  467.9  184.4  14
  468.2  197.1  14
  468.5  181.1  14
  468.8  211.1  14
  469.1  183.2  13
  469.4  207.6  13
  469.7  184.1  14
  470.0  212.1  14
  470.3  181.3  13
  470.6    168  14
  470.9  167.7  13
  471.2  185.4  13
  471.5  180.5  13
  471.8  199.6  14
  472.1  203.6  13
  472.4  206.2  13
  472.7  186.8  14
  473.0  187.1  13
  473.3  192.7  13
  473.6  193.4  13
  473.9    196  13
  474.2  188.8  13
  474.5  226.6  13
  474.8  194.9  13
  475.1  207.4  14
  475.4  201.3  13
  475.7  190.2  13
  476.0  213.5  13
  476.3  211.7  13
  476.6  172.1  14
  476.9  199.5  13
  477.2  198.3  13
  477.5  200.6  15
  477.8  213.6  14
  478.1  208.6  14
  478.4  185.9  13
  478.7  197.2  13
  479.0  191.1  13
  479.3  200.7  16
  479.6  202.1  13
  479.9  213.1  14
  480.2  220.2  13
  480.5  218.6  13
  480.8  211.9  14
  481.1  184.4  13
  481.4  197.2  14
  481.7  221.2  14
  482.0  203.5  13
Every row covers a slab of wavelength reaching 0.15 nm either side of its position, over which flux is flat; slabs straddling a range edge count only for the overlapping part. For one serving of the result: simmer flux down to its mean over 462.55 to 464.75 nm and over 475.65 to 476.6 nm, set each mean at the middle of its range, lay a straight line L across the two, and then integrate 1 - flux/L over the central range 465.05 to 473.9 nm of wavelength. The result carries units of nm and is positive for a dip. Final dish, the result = 0.37 nm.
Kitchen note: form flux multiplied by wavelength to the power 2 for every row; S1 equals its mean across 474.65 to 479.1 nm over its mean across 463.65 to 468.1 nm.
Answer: 1.1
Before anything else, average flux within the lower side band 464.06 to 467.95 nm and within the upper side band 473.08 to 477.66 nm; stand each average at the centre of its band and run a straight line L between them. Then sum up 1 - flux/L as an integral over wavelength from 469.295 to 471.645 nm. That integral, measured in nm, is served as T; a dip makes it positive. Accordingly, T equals 0.090 nm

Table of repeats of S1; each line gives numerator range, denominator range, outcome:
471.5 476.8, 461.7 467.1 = 1.07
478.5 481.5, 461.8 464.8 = 1.12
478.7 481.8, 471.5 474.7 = 1.07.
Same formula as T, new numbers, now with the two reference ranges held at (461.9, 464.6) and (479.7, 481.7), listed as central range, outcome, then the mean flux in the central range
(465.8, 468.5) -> 0.15 nm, 188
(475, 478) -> 0.07 nm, 201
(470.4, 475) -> 0.25 nm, 192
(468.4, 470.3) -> 0.05 nm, 196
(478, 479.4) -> 0.07 nm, 196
